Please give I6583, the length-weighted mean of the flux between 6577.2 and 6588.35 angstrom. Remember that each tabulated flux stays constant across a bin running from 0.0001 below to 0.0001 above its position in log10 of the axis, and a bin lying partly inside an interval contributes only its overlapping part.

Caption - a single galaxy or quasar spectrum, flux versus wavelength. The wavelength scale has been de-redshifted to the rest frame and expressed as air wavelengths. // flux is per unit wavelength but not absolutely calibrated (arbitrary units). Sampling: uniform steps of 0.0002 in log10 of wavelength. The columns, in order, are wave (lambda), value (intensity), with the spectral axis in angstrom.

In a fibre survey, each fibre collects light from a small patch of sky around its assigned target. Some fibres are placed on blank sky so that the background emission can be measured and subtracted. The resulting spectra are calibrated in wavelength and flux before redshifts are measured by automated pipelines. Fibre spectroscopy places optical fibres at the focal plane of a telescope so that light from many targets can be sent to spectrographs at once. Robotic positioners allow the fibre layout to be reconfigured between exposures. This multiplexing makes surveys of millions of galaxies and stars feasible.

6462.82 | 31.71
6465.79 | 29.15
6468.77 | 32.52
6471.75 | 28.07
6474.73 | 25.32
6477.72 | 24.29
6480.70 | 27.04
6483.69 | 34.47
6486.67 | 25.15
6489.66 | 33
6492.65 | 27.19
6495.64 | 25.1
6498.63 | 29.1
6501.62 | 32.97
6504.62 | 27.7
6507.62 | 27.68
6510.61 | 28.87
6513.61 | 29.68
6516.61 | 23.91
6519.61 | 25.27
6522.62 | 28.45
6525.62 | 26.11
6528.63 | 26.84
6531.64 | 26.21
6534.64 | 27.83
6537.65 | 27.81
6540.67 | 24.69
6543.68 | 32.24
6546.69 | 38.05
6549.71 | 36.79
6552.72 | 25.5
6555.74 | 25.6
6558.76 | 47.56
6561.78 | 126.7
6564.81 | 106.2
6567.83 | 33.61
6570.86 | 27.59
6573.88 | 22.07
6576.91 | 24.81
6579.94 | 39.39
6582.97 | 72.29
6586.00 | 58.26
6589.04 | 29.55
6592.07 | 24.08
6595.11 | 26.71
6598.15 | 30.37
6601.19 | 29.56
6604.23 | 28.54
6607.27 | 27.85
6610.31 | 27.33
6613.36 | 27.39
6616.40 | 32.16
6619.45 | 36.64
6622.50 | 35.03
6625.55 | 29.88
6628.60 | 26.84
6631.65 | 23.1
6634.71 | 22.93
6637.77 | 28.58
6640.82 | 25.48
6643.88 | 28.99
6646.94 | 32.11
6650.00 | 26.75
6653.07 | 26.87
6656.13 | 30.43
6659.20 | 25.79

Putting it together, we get 51.1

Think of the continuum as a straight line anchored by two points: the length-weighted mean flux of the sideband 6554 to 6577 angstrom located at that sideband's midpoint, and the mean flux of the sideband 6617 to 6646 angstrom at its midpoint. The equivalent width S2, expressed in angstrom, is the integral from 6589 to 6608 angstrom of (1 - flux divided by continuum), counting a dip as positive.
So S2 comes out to 6.0 angstrom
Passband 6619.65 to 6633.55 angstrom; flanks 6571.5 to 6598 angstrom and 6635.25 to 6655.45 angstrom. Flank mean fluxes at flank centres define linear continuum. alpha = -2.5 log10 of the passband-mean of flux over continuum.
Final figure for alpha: 0.05 mag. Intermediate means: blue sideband 36.5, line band 29.3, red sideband 28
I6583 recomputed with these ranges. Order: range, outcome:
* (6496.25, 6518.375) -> 28.4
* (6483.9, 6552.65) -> 28.7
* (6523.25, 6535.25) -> 26.8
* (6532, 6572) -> 44.3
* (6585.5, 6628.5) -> 30.9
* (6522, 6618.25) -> 37.2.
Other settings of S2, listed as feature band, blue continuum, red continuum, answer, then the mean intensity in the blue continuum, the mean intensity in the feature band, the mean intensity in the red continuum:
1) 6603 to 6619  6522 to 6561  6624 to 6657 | -0.22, 32.1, 29.2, 27.4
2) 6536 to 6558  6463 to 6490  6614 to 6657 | -1.41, 28.7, 30.7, 28.9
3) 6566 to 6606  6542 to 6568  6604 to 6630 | 6.49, 53.3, 34.9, 30.3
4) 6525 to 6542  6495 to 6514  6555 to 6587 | 5.56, 28.8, 26.6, 53.7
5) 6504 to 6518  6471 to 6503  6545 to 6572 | 3.34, 28.3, 27.6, 52.2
